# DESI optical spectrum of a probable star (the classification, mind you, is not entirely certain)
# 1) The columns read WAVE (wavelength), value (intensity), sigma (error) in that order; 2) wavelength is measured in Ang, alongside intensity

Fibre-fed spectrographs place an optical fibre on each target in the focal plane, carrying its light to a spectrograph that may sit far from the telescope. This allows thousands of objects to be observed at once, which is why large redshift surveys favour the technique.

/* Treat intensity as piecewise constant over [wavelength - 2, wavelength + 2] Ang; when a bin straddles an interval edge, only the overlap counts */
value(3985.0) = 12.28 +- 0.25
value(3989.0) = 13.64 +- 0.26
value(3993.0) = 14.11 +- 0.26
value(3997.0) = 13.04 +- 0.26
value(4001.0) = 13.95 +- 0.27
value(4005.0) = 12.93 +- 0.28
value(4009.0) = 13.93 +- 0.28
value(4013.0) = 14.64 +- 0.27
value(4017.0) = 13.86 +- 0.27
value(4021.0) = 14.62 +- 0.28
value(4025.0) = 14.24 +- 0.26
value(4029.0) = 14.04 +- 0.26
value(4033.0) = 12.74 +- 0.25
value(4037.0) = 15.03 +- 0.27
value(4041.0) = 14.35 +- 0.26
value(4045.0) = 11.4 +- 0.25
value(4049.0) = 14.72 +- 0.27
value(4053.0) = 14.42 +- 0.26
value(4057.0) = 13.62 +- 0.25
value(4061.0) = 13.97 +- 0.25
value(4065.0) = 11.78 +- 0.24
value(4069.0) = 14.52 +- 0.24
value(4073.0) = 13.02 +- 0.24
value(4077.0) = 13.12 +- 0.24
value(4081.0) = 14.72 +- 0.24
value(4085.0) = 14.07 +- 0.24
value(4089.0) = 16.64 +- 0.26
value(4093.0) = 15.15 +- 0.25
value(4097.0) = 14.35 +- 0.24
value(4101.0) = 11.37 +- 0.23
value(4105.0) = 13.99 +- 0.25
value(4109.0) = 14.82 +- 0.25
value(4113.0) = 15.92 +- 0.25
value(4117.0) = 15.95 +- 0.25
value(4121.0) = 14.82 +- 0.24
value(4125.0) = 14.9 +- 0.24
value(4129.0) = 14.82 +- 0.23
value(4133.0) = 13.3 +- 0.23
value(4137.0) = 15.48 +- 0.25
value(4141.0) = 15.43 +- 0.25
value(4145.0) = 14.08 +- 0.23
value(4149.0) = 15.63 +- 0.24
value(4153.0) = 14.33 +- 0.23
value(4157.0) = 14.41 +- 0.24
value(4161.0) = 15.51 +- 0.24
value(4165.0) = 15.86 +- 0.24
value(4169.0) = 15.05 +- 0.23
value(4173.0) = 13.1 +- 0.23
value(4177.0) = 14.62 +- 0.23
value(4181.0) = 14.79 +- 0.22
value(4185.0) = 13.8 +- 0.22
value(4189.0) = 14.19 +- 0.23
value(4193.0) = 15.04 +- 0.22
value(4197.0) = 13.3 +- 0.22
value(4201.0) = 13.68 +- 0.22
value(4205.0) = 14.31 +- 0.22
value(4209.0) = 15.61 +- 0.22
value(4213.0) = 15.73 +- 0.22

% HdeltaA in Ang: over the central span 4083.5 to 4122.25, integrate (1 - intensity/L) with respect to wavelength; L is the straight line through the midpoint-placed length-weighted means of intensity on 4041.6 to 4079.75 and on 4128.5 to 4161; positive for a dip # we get -1.7 Ang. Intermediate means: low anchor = 13.5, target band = 14.7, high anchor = 14.7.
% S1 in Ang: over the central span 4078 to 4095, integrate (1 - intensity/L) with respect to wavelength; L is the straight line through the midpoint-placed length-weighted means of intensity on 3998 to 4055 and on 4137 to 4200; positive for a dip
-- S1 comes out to -0.98 Ang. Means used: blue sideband 13.9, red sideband 14.6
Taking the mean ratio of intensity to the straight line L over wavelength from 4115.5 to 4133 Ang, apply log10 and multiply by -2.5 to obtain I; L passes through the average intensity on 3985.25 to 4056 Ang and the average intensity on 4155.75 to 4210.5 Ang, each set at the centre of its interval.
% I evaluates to -0.047 mag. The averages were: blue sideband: 13.8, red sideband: 14.5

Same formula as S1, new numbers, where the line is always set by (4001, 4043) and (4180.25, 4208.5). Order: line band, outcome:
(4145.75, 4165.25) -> -1.2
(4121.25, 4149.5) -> -1.2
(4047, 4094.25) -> -0.2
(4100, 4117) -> -0.3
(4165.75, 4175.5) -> -0.1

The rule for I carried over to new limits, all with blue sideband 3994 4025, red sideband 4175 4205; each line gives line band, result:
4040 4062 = 0.02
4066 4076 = 0.04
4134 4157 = -0.06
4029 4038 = 0.01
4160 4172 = -0.08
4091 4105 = 0.03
